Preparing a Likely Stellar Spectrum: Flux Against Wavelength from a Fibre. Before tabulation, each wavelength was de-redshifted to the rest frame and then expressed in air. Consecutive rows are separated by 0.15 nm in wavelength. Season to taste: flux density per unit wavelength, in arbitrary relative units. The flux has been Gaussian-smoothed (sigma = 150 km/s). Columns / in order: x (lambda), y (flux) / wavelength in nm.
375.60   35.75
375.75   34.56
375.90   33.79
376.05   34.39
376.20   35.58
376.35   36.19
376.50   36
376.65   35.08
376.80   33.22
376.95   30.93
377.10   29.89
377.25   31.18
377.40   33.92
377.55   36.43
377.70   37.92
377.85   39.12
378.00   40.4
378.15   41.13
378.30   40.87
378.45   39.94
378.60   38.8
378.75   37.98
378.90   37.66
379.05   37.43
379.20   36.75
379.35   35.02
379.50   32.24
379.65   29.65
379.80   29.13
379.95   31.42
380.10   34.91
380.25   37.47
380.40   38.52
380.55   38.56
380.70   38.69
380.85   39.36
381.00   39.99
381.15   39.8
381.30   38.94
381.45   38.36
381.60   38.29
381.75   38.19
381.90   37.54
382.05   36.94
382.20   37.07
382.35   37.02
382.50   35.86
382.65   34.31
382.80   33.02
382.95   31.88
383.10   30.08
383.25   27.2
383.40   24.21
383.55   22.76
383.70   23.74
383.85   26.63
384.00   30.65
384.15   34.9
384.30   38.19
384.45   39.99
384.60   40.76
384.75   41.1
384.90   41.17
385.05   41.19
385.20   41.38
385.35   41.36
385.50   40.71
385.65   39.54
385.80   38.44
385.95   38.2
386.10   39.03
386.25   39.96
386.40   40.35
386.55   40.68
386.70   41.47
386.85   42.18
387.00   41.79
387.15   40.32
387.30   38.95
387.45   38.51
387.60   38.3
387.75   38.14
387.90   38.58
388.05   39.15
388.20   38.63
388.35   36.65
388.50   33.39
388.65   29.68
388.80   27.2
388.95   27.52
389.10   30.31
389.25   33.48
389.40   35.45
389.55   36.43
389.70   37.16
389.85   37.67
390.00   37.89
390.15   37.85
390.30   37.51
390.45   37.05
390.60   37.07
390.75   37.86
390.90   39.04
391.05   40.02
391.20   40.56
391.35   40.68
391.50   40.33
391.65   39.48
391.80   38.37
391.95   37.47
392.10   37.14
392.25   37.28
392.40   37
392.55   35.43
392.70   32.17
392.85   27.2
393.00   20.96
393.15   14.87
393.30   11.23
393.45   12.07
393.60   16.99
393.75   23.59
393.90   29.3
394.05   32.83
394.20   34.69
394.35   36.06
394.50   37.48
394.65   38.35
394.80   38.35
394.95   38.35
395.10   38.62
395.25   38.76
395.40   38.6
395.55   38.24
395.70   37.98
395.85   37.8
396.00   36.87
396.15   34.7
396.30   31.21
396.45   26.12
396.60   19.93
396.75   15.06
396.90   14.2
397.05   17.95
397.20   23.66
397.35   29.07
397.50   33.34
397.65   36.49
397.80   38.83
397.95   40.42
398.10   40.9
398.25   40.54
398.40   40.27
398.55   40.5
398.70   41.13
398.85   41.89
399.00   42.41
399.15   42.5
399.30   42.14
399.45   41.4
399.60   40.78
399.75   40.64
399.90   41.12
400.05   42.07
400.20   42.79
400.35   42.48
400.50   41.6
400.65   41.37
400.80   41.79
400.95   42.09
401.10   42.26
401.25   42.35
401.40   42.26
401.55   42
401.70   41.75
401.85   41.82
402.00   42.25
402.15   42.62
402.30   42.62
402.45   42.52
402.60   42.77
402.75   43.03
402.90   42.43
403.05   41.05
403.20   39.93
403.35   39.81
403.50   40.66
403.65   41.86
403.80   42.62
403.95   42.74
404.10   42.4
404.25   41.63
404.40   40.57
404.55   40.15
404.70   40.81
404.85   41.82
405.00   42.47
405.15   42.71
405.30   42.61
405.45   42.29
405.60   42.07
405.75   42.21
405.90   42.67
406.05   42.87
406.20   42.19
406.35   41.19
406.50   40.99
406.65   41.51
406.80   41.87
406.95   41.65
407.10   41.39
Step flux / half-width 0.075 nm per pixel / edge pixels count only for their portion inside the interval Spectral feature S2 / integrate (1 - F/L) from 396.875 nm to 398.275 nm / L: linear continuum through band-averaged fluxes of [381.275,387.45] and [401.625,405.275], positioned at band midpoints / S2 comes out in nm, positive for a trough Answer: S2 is 0.293 nm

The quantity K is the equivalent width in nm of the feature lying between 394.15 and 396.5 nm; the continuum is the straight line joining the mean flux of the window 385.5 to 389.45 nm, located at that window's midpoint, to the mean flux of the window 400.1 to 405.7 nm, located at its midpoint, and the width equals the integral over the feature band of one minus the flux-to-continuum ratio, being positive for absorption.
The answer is 0.18 nm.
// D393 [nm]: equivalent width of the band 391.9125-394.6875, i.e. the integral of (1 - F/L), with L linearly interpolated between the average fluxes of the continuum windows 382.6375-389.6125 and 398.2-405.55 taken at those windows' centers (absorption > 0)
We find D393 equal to 0.70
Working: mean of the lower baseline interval 35.9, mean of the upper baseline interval 41.8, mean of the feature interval 28.8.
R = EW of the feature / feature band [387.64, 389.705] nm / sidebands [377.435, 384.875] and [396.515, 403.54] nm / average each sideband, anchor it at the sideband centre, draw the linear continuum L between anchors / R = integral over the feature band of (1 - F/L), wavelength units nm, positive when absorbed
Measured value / 0.14 nm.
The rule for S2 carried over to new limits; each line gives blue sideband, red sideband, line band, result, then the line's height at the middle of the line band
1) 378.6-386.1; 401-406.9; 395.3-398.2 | 0.626 nm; 39.9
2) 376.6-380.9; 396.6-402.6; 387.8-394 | 0.696 nm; 37.3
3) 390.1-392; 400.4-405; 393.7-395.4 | 0.181 nm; 39.7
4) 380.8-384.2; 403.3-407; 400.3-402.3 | -0.082 nm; 40.4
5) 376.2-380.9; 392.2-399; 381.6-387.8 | -0.406 nm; 34.5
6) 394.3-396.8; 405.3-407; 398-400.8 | -0.324 nm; 37.2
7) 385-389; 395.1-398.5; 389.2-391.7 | -0.124 nm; 36.2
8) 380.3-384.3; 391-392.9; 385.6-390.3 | -0.147 nm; 36.1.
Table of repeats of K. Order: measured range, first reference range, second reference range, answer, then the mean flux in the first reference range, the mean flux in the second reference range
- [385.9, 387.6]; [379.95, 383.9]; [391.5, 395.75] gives -0.33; 34.6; 32.2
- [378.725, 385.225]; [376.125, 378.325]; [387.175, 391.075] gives 0.11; 35.7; 36.1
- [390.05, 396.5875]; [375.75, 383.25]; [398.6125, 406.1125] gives 0.96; 36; 41.9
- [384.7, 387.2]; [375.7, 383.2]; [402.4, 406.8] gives -0.20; 36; 41.8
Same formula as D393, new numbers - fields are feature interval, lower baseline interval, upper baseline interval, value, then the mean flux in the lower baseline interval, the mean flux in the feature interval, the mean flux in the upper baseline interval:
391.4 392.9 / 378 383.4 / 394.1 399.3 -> -0.05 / 36.2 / 36.4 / 34.8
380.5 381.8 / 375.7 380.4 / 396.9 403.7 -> -0.10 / 35.5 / 38.9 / 39.8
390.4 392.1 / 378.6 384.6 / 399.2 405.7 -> -0.04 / 34.8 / 38.9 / 41.8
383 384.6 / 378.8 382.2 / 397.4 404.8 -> 0.30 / 36.6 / 30.4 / 41.3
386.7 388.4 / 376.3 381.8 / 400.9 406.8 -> -0.04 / 36.5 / 39.3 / 41.9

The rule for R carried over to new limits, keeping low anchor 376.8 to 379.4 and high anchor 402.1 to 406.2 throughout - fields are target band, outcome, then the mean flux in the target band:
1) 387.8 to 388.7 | 0.06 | 36.2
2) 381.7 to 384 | 0.37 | 31.7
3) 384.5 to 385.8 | -0.09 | 40.7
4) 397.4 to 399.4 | 0.04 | 40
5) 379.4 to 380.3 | 0.11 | 32.4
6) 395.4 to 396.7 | 0.24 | 32.8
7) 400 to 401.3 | -0.03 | 42.1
